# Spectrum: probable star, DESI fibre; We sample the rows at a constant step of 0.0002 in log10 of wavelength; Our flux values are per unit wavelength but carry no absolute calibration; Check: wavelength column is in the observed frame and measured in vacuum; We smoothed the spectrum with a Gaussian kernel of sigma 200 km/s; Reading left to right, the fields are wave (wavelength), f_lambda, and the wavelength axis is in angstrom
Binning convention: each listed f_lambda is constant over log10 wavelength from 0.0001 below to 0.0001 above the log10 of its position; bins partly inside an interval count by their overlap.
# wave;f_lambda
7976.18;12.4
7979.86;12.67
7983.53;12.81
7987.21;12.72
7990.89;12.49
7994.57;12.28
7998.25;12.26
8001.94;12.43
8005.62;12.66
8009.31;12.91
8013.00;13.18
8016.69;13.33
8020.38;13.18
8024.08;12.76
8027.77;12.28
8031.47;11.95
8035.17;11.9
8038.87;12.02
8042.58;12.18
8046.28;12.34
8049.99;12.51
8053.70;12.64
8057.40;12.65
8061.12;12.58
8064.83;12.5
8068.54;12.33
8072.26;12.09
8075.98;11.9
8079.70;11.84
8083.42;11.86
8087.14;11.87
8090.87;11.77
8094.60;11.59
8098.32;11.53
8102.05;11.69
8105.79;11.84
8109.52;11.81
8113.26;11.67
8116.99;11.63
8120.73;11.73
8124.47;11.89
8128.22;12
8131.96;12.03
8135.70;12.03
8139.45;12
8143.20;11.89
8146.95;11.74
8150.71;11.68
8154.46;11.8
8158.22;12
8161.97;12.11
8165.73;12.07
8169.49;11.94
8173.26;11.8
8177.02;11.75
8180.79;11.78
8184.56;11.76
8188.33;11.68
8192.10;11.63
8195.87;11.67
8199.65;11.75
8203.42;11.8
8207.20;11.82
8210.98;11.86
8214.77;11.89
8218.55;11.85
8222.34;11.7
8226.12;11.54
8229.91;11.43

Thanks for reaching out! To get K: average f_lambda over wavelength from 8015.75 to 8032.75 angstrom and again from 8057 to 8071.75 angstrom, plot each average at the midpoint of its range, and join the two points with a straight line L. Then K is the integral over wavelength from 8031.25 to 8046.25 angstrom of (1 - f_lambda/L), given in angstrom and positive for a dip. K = 0.7 angstrom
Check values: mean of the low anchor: 12.7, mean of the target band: 12.1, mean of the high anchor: 12.5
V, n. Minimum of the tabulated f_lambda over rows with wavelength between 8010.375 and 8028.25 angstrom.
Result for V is 12.28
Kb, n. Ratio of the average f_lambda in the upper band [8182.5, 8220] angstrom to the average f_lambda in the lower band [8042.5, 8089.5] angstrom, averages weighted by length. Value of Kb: 1.0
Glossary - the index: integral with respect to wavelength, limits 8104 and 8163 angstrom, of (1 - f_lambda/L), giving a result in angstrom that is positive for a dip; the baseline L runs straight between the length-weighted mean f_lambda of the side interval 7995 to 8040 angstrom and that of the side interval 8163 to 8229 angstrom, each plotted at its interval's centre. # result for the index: 1.0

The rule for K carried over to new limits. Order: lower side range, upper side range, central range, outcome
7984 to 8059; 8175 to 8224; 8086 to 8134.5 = 1.5 angstrom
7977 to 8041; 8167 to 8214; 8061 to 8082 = 0.2 angstrom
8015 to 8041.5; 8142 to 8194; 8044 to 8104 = 0.8 angstrom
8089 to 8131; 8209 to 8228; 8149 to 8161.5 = -0.1 angstrom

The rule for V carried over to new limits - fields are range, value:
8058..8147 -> 11.53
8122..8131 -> 11.89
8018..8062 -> 11.9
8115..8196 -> 11.63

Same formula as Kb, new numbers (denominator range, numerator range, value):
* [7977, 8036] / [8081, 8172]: 0.94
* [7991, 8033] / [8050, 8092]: 0.96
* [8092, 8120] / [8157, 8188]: 1.02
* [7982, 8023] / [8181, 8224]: 0.92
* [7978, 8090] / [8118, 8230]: 0.95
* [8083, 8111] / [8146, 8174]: 1.01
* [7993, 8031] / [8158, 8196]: 0.93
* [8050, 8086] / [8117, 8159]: 0.97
